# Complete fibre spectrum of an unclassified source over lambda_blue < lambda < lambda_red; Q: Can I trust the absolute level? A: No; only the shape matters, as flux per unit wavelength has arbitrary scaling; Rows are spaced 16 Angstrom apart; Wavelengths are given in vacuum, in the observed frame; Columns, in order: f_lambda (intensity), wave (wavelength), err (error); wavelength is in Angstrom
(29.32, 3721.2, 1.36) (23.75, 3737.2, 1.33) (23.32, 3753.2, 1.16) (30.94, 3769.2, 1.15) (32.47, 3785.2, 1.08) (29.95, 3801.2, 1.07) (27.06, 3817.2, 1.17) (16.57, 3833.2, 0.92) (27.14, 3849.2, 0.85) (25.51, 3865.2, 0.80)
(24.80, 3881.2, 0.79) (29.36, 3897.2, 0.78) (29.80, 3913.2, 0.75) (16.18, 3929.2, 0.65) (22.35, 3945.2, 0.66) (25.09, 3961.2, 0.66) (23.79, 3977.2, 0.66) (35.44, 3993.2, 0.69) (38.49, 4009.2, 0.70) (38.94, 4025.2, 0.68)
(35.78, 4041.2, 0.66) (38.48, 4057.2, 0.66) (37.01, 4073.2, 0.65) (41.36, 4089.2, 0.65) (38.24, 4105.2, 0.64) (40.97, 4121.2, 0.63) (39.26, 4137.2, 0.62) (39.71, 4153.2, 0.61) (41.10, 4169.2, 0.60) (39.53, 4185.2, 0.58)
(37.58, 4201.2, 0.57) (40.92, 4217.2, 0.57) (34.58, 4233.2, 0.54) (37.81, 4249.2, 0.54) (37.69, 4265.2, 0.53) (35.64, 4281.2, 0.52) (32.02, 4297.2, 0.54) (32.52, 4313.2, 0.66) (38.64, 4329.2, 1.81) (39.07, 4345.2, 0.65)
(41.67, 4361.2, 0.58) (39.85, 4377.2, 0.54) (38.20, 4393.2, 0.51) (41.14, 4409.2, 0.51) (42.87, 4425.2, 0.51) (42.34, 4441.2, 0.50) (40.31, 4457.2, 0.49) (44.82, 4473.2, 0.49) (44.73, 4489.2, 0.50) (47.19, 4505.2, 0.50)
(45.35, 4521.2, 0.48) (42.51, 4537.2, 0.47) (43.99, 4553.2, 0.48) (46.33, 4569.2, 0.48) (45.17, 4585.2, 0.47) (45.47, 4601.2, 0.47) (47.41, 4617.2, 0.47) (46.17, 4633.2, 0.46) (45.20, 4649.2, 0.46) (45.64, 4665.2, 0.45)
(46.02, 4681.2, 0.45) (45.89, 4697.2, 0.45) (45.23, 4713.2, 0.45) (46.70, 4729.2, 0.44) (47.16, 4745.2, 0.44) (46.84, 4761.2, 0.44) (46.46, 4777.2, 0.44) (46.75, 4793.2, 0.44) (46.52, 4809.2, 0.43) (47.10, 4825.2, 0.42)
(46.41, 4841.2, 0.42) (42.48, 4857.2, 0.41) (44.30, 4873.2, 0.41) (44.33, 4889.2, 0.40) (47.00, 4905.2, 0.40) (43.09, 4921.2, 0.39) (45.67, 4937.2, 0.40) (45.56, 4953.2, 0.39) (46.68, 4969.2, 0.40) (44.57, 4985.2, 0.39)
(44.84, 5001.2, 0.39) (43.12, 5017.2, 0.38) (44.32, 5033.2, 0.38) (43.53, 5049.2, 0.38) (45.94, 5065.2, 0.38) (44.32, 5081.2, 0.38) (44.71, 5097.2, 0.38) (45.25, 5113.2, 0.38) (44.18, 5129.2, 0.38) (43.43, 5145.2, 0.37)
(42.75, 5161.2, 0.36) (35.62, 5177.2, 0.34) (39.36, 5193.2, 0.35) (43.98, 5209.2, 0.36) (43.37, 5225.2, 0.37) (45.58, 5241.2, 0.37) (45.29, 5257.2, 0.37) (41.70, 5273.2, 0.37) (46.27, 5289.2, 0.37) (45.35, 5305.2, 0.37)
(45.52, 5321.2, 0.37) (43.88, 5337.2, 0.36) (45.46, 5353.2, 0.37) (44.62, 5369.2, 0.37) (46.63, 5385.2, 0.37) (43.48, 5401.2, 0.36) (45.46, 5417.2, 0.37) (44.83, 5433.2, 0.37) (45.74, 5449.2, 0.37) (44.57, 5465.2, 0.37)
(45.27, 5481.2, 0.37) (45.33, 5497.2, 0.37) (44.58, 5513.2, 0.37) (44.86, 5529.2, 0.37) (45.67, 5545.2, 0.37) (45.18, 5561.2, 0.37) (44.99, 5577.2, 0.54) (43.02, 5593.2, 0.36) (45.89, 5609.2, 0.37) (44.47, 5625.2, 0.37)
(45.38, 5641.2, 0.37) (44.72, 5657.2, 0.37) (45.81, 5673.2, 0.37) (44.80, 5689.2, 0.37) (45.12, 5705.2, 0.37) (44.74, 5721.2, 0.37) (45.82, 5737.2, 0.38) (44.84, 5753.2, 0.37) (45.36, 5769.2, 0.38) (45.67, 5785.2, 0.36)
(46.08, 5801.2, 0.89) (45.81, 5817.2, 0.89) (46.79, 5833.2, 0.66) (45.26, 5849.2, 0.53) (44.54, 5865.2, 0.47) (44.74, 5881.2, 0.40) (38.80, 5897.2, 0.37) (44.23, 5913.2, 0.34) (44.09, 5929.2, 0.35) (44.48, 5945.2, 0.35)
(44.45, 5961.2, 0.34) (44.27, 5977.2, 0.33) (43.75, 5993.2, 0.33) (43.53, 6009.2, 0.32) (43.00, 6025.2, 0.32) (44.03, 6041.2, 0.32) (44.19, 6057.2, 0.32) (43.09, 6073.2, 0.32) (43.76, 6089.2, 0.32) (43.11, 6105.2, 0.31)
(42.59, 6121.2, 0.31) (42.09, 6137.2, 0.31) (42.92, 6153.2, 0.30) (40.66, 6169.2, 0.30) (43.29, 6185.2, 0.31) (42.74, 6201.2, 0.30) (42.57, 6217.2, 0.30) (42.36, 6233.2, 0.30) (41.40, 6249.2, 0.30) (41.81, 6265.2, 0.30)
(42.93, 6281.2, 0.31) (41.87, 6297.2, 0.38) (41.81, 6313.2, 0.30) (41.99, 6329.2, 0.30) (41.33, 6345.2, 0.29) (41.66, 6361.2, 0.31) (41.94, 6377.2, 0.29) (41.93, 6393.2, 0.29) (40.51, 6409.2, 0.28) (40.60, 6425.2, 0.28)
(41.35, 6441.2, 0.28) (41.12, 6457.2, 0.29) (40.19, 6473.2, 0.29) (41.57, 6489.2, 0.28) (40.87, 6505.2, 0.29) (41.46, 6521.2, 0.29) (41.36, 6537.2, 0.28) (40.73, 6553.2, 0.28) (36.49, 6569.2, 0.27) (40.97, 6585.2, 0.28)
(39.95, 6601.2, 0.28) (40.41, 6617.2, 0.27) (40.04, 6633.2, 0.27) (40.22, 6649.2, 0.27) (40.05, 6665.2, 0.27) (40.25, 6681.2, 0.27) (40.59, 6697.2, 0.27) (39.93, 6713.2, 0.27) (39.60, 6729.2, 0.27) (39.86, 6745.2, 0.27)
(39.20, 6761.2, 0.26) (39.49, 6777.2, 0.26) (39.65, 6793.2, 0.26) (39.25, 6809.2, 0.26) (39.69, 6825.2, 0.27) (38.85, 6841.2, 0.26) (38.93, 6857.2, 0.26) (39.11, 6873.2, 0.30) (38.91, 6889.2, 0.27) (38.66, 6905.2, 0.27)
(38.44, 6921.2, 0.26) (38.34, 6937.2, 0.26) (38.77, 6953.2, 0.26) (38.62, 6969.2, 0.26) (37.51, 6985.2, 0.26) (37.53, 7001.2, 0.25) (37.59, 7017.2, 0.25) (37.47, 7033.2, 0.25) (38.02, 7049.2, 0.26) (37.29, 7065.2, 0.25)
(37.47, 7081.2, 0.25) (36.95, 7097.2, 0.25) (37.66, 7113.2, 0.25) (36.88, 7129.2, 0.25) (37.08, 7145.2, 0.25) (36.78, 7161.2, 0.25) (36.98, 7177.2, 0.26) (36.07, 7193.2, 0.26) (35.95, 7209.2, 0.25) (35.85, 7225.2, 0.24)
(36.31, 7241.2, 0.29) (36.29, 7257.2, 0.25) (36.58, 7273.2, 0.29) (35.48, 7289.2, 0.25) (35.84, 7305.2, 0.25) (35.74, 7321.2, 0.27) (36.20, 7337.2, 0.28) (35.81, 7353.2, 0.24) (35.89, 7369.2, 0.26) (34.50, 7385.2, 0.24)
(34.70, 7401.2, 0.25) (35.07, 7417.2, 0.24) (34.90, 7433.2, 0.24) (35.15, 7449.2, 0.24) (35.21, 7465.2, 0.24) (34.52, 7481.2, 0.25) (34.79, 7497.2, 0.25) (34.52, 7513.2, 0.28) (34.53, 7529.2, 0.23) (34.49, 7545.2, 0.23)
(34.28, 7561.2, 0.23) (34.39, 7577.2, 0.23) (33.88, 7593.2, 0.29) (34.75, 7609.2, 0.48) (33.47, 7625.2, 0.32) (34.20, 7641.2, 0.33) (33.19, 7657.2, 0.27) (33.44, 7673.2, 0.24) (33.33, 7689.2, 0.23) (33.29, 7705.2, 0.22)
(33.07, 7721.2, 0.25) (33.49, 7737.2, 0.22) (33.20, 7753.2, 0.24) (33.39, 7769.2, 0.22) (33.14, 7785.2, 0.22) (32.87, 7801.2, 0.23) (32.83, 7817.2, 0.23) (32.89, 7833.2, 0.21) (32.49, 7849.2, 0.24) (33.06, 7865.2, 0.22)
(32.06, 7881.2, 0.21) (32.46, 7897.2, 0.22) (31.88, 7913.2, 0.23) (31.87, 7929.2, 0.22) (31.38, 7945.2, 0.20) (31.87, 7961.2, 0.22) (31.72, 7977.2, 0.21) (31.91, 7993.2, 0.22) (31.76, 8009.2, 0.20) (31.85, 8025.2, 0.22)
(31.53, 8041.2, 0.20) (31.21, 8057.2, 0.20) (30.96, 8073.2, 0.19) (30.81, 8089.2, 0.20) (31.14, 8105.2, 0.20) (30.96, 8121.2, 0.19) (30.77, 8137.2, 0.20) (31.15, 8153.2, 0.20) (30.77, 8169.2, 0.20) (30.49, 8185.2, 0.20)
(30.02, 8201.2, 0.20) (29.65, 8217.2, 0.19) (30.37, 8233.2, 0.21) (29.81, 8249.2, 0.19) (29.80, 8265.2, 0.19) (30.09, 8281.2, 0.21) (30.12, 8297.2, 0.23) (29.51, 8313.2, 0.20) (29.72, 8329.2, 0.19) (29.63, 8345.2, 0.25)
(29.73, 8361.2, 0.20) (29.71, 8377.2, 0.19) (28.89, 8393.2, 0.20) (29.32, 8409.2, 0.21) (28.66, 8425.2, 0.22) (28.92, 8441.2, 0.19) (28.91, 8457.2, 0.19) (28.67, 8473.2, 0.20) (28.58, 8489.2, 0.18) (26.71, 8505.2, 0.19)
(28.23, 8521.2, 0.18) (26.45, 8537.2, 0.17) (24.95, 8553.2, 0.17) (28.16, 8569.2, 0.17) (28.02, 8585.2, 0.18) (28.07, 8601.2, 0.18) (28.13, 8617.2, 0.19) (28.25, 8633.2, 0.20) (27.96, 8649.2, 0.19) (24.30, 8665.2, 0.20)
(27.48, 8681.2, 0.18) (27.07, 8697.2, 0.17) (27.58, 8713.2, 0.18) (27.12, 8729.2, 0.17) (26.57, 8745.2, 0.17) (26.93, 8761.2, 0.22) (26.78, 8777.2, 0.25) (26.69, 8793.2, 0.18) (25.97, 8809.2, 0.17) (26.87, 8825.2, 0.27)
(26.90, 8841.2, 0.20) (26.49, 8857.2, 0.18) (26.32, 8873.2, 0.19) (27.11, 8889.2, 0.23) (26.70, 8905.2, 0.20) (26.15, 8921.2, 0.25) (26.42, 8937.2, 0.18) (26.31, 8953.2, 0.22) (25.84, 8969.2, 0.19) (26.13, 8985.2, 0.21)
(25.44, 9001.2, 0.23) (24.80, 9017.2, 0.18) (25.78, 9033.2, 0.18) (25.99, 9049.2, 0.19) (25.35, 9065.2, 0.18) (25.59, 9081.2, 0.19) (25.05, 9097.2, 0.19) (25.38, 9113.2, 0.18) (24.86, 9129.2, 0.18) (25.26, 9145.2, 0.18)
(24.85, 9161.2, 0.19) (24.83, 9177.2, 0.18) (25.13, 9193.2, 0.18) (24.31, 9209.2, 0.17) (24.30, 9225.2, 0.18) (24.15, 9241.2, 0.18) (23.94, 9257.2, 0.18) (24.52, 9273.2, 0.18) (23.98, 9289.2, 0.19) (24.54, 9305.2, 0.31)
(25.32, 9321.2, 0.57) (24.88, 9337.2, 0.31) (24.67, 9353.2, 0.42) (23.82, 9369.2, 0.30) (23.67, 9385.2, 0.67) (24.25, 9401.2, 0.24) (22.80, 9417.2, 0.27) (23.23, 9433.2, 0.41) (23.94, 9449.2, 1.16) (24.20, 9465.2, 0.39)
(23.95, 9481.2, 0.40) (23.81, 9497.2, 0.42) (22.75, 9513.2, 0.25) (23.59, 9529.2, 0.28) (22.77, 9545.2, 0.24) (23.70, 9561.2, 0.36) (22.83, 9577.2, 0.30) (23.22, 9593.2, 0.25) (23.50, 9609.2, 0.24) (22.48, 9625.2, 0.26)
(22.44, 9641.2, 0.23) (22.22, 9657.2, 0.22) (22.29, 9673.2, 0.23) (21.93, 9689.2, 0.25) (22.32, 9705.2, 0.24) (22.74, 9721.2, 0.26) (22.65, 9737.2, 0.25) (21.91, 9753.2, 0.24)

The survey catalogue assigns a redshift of 0.000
